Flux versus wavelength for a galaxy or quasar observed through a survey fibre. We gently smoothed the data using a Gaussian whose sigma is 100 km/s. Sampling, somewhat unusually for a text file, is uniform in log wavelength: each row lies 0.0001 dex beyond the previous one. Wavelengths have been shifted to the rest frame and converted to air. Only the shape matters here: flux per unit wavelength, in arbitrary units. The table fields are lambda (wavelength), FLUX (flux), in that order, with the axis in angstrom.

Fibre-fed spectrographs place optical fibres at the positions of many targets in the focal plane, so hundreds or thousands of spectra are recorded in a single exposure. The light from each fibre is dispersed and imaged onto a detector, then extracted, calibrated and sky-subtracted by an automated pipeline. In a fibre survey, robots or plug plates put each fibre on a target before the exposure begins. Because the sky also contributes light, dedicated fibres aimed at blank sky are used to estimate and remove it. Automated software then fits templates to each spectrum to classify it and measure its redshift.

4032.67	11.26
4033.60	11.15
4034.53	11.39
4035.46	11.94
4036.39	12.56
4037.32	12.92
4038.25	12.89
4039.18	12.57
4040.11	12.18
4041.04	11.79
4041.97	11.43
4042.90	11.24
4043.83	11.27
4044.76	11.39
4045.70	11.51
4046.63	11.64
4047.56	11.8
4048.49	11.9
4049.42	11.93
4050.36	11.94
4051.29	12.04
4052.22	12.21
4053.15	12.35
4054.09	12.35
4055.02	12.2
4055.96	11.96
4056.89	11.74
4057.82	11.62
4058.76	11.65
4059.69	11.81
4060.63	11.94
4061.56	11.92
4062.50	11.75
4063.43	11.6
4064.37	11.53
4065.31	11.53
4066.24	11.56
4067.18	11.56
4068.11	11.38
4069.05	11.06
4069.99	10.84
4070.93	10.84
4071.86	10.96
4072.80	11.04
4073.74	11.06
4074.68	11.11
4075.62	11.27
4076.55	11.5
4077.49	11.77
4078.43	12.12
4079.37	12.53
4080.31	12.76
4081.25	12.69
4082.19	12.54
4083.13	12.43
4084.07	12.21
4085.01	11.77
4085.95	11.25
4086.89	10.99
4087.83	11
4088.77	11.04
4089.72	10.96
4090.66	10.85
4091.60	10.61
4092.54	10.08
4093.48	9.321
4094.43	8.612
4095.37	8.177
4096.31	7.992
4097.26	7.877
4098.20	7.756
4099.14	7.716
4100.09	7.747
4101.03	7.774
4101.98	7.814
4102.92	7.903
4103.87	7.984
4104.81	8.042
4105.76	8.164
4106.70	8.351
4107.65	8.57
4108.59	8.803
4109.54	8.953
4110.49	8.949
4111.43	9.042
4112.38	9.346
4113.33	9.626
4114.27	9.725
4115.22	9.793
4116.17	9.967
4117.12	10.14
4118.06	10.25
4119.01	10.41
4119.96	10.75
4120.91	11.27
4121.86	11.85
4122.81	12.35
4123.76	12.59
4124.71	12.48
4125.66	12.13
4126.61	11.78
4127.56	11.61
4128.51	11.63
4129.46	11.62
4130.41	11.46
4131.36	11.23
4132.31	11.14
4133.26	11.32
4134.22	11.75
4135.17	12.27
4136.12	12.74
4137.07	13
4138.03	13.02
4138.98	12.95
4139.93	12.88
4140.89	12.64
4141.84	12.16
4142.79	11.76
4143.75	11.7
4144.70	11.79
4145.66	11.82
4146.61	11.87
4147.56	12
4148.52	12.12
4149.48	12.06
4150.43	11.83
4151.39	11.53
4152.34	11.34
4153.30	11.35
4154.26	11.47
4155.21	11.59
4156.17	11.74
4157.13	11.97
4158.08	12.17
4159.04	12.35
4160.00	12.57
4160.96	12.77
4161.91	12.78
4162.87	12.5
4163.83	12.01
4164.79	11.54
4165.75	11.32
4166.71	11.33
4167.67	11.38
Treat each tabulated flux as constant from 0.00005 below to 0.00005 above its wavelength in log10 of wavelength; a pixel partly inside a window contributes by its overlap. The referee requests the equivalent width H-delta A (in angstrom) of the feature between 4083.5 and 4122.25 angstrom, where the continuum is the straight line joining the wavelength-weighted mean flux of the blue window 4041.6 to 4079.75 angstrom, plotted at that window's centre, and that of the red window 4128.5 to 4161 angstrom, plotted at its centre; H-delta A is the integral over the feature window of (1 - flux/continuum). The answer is 7.6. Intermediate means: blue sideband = 11.6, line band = 9.5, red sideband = 12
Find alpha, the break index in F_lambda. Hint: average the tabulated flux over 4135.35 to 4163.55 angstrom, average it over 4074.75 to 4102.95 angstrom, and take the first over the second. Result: 1.2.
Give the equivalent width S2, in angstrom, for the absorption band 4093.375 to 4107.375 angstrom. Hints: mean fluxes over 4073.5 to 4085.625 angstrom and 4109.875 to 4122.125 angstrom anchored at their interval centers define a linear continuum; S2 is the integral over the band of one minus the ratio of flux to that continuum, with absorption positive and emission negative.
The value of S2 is 3.6 angstrom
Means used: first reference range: 12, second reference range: 10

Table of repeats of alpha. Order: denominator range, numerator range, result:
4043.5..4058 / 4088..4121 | 0.77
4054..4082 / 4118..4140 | 1.02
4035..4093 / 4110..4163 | 0.99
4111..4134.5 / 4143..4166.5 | 1.08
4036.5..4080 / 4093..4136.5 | 0.85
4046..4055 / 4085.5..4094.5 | 0.88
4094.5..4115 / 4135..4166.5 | 1.44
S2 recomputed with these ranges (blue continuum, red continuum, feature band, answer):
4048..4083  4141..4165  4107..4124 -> 2.6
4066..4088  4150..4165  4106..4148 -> 2.4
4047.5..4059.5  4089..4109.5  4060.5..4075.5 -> -0.6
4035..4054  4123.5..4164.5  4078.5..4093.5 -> 0.6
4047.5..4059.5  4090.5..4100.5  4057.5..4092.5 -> -4.3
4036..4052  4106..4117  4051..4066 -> -0.7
